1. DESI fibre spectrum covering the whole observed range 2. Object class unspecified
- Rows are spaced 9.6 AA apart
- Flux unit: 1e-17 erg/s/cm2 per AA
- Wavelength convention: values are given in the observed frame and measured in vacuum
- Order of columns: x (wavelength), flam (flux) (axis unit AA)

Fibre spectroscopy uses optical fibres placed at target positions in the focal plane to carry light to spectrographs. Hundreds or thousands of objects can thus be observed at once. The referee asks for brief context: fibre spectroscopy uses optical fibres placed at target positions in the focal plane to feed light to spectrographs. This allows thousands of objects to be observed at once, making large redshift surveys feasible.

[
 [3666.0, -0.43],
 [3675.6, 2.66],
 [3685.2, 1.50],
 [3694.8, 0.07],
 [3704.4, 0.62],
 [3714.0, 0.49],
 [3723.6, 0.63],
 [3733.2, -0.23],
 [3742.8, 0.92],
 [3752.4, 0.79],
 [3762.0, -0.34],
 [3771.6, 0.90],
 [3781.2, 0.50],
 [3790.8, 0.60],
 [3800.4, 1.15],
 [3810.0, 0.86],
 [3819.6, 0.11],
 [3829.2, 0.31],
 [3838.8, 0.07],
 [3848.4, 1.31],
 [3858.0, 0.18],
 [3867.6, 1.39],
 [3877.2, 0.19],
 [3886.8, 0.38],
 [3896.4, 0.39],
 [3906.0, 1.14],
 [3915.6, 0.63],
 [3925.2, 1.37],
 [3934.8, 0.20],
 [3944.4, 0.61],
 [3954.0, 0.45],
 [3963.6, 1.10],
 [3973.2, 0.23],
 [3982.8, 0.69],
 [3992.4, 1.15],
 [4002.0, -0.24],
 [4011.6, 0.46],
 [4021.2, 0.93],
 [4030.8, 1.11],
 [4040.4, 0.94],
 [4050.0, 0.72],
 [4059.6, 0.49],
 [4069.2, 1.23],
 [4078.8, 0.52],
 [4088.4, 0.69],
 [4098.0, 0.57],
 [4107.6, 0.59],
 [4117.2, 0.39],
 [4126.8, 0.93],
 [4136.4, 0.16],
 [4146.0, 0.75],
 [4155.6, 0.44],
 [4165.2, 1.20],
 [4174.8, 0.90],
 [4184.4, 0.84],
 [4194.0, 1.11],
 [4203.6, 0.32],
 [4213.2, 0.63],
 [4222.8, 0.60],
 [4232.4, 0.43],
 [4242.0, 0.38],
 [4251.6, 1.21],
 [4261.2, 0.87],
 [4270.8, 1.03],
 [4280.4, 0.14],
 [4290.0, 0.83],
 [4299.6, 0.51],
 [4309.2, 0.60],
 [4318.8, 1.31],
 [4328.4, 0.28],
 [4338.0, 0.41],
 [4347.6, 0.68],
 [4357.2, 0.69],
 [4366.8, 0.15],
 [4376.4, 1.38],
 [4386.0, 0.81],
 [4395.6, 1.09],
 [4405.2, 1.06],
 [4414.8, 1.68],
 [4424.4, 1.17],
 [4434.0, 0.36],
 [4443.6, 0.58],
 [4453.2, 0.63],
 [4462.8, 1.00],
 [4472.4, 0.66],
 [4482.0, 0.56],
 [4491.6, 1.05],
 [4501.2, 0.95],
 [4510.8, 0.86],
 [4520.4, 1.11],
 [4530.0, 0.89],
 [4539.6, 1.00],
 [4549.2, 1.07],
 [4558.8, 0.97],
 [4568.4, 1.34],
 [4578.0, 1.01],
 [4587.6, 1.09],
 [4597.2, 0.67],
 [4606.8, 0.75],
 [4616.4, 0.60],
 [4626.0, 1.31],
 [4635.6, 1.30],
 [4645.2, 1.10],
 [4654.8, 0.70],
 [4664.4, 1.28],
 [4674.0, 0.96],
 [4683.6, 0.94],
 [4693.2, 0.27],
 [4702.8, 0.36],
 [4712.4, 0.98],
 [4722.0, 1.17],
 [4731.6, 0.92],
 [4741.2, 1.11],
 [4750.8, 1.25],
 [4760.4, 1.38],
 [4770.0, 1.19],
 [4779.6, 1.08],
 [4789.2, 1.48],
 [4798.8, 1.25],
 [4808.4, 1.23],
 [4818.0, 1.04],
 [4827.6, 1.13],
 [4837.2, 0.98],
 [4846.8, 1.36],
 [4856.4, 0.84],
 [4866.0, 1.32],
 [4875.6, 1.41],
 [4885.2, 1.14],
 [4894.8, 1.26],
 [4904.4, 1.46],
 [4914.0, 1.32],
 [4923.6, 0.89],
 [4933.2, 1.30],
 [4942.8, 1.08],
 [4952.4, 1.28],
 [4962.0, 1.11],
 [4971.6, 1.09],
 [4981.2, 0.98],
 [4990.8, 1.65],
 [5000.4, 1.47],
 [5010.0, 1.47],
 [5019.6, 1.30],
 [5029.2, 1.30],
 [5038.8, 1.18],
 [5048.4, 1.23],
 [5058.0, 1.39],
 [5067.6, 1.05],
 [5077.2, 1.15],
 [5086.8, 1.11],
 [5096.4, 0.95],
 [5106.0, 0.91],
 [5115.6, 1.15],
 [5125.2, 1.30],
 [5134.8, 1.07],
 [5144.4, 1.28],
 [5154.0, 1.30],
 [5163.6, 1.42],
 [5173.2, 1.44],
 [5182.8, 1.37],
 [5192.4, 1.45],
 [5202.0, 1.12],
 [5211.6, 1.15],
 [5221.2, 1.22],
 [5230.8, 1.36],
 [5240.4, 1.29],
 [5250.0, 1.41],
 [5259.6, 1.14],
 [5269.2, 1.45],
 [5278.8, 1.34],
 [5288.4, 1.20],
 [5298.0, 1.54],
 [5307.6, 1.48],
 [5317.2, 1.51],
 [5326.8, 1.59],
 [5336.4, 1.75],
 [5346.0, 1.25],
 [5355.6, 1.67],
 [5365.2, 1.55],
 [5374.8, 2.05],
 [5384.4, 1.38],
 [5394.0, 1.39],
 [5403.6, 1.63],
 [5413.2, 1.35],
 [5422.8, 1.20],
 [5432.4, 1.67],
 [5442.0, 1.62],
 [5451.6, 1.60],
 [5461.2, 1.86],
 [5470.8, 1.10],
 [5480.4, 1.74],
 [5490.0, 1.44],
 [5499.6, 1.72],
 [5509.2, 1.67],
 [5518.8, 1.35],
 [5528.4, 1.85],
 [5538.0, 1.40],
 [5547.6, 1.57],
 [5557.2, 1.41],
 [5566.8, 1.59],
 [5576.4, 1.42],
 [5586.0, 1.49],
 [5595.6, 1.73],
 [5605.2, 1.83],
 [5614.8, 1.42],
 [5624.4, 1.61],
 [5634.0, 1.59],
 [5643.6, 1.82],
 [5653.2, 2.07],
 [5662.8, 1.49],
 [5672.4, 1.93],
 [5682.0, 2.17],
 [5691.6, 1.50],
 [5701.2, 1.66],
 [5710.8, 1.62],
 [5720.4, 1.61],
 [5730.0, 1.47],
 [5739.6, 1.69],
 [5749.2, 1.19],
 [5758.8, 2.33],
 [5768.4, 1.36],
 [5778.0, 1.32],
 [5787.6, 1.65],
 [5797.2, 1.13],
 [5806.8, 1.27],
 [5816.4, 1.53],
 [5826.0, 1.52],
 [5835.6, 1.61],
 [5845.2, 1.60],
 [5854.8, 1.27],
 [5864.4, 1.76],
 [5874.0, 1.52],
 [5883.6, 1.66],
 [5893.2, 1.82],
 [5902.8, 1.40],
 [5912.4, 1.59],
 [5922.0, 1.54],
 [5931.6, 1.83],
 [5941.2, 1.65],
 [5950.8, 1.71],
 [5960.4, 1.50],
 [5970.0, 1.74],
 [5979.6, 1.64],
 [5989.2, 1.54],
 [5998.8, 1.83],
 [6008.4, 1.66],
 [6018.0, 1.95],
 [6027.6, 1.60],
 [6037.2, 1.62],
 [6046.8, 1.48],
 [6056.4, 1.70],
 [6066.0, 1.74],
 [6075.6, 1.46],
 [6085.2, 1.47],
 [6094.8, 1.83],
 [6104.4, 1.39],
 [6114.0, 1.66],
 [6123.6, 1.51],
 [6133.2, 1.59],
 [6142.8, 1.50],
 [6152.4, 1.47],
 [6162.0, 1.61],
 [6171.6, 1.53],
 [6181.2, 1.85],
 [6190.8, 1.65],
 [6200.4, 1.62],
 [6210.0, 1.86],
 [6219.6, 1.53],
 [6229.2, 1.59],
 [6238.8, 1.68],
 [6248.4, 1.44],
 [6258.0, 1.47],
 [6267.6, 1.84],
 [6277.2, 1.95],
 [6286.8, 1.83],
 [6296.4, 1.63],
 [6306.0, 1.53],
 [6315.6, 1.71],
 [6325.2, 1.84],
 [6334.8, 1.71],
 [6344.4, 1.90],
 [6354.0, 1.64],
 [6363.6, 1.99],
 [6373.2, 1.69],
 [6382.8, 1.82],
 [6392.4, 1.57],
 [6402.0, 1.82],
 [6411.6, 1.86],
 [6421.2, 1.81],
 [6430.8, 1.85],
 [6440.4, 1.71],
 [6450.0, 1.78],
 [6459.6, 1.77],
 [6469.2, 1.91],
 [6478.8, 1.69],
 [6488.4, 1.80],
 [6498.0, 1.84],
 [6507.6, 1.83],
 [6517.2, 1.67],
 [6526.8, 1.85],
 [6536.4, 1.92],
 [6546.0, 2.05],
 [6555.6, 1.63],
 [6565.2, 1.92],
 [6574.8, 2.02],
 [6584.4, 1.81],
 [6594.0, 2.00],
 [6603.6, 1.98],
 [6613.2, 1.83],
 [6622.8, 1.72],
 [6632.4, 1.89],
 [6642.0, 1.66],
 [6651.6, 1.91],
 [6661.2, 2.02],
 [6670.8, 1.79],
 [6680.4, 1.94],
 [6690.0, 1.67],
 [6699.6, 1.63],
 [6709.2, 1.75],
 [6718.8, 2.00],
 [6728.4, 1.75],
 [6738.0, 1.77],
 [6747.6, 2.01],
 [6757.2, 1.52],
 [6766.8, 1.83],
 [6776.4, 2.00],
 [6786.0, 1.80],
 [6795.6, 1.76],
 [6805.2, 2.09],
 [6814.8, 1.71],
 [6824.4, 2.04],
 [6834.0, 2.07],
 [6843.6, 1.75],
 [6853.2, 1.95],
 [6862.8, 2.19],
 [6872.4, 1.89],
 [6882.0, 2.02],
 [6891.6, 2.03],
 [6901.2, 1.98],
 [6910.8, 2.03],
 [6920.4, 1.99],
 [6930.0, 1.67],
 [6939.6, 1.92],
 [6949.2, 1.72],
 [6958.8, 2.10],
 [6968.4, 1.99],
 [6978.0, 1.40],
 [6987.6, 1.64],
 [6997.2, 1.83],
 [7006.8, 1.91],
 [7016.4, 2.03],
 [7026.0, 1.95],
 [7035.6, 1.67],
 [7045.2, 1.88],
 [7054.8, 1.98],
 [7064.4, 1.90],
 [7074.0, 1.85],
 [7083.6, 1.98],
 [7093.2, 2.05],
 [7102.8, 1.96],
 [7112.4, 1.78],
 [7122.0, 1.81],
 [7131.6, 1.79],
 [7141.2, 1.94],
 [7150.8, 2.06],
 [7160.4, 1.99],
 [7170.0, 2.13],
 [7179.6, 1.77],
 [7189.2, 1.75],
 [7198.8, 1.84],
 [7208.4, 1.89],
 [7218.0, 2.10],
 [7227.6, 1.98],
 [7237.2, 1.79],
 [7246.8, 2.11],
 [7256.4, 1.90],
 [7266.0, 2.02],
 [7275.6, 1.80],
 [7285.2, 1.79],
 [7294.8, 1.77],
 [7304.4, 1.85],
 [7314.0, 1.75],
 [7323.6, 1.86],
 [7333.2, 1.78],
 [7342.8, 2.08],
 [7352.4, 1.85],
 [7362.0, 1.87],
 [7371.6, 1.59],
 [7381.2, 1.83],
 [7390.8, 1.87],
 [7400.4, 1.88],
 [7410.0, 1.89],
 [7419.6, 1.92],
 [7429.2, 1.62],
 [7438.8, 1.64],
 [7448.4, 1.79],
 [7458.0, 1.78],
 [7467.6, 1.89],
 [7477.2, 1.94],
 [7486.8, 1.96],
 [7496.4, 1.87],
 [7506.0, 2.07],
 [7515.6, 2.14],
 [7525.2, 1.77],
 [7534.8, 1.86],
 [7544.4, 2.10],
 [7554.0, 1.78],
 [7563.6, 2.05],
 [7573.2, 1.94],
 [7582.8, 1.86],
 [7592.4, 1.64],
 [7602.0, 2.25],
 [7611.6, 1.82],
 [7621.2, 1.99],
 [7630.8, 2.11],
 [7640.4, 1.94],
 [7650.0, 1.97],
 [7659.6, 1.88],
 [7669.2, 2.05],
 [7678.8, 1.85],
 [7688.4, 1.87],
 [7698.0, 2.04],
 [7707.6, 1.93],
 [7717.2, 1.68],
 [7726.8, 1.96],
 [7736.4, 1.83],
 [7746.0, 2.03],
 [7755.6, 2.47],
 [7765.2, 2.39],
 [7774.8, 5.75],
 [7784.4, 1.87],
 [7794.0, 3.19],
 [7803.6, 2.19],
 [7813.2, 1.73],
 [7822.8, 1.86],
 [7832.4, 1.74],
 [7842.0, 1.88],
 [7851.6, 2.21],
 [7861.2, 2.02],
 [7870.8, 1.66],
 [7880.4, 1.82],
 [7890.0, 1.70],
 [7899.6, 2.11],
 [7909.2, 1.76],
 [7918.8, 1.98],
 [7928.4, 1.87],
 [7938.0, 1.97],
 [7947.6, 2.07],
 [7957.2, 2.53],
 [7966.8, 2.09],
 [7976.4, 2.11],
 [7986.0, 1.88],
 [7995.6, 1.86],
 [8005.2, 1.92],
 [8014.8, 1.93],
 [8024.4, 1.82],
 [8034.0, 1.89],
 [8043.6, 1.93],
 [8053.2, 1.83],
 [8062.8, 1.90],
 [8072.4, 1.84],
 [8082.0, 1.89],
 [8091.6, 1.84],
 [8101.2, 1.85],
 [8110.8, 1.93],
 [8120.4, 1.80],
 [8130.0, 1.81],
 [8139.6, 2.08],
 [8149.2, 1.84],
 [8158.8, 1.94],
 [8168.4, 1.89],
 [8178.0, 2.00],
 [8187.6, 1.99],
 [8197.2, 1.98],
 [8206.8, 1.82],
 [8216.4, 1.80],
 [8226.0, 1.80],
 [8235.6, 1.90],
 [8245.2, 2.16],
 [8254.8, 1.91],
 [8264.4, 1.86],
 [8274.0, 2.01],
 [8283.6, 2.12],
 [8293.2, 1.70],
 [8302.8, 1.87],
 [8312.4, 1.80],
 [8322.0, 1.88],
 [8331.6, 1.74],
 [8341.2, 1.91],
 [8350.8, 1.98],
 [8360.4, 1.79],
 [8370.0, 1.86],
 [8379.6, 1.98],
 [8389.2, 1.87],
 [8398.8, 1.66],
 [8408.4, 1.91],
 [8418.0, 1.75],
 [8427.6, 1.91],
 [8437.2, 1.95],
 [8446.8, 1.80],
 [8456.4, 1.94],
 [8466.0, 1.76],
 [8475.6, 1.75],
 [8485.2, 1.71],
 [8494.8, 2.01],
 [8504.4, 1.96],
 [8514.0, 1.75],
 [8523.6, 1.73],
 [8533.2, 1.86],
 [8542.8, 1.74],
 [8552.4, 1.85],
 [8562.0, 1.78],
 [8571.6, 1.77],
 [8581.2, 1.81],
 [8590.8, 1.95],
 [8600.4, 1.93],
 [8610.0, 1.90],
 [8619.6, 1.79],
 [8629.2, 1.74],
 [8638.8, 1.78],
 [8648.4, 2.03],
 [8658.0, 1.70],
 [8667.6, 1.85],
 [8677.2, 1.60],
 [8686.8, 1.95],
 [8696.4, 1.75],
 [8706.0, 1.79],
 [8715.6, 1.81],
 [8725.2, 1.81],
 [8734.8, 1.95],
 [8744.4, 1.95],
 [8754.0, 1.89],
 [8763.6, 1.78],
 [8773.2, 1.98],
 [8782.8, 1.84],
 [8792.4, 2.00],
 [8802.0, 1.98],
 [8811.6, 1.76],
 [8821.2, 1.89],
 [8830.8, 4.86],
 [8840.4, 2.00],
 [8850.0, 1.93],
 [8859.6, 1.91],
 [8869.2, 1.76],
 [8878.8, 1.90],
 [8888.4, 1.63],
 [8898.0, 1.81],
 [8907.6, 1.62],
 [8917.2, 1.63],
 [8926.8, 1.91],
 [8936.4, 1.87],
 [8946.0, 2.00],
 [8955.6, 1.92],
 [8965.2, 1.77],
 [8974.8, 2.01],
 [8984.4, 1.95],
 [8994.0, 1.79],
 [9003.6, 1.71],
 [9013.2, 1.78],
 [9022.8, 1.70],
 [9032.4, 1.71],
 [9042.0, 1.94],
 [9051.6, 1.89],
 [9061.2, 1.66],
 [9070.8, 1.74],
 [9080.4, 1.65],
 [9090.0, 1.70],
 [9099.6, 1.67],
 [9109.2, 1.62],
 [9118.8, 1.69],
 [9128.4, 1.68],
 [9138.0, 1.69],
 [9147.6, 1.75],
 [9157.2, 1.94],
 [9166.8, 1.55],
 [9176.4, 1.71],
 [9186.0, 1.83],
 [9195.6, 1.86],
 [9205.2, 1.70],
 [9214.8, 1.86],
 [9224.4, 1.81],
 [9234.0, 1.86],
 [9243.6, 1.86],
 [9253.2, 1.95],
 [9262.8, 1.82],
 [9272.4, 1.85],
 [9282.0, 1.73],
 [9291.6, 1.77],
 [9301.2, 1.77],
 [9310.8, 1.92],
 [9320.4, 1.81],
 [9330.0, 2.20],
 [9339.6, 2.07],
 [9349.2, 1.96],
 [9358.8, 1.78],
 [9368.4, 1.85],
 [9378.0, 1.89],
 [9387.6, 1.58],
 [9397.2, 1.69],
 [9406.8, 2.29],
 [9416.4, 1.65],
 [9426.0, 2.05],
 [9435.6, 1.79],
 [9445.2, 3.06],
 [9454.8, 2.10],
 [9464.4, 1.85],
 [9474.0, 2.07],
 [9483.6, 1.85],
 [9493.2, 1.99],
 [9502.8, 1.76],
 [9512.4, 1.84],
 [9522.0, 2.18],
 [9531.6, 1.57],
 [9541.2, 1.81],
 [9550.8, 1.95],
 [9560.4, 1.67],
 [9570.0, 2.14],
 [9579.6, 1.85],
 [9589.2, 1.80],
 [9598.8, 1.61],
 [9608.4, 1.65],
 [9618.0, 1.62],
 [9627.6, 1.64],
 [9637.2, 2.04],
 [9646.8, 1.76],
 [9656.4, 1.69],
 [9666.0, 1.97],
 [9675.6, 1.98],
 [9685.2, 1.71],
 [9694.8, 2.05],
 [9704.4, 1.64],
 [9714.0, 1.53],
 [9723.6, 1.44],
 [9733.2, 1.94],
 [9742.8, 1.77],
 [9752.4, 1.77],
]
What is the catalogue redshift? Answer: 0.184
